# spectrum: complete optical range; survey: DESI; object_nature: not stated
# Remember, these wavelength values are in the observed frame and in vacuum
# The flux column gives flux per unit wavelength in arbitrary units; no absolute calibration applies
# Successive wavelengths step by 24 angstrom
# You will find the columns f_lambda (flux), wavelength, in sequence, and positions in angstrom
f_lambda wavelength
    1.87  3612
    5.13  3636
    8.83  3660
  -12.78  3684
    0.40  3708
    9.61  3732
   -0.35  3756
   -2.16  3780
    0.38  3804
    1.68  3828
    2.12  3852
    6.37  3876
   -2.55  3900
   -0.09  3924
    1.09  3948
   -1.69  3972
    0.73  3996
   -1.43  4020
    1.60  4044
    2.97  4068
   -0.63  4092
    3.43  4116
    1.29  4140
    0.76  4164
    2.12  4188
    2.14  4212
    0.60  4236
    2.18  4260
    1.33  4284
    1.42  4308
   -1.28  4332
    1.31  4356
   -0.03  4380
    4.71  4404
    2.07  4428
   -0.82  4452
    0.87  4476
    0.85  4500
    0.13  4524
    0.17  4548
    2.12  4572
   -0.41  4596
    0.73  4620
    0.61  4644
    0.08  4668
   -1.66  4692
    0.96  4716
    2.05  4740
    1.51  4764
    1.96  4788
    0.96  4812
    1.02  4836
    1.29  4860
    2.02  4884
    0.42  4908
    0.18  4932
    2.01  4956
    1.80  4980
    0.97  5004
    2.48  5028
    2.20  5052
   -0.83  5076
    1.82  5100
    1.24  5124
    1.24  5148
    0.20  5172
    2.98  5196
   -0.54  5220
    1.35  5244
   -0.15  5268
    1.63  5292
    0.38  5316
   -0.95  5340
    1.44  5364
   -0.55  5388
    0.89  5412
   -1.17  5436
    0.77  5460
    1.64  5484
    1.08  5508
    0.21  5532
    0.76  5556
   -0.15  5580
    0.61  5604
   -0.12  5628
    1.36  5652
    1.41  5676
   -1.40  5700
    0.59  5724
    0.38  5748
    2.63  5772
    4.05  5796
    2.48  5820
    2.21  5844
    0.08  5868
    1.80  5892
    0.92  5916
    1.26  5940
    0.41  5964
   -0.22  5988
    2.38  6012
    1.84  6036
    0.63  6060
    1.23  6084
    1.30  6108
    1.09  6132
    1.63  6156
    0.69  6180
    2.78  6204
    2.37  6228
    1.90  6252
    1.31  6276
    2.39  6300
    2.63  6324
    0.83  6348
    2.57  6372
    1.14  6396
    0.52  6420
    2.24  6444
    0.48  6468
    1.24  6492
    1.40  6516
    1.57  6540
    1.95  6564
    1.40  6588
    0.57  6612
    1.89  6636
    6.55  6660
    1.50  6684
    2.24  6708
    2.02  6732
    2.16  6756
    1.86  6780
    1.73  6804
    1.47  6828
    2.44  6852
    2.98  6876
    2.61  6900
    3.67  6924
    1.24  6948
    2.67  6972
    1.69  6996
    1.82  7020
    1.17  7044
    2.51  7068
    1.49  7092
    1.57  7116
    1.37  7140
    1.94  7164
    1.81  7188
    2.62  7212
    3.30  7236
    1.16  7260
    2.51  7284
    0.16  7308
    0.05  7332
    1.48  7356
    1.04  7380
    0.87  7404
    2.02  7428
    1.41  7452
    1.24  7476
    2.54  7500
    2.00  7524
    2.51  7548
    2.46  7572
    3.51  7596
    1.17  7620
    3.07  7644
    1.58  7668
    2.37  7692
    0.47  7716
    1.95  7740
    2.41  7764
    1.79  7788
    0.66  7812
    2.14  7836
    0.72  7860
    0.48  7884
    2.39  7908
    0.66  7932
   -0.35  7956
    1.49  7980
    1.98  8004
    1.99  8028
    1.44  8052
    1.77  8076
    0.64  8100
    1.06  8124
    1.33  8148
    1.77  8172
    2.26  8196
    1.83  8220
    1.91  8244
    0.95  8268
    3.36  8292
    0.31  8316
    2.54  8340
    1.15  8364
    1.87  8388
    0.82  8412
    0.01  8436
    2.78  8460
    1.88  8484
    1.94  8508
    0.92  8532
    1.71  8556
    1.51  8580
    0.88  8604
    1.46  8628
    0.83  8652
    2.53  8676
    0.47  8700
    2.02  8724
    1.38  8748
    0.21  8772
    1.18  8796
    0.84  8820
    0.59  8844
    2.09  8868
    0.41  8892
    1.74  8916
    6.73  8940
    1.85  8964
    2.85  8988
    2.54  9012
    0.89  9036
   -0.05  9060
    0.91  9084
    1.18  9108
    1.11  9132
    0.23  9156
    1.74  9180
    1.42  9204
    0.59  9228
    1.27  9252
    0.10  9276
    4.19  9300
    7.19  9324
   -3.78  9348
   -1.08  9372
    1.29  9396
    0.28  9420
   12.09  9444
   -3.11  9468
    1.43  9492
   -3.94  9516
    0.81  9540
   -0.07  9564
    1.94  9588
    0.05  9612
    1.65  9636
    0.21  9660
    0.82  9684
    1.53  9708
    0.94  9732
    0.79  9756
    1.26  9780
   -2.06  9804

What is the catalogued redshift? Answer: 0.79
